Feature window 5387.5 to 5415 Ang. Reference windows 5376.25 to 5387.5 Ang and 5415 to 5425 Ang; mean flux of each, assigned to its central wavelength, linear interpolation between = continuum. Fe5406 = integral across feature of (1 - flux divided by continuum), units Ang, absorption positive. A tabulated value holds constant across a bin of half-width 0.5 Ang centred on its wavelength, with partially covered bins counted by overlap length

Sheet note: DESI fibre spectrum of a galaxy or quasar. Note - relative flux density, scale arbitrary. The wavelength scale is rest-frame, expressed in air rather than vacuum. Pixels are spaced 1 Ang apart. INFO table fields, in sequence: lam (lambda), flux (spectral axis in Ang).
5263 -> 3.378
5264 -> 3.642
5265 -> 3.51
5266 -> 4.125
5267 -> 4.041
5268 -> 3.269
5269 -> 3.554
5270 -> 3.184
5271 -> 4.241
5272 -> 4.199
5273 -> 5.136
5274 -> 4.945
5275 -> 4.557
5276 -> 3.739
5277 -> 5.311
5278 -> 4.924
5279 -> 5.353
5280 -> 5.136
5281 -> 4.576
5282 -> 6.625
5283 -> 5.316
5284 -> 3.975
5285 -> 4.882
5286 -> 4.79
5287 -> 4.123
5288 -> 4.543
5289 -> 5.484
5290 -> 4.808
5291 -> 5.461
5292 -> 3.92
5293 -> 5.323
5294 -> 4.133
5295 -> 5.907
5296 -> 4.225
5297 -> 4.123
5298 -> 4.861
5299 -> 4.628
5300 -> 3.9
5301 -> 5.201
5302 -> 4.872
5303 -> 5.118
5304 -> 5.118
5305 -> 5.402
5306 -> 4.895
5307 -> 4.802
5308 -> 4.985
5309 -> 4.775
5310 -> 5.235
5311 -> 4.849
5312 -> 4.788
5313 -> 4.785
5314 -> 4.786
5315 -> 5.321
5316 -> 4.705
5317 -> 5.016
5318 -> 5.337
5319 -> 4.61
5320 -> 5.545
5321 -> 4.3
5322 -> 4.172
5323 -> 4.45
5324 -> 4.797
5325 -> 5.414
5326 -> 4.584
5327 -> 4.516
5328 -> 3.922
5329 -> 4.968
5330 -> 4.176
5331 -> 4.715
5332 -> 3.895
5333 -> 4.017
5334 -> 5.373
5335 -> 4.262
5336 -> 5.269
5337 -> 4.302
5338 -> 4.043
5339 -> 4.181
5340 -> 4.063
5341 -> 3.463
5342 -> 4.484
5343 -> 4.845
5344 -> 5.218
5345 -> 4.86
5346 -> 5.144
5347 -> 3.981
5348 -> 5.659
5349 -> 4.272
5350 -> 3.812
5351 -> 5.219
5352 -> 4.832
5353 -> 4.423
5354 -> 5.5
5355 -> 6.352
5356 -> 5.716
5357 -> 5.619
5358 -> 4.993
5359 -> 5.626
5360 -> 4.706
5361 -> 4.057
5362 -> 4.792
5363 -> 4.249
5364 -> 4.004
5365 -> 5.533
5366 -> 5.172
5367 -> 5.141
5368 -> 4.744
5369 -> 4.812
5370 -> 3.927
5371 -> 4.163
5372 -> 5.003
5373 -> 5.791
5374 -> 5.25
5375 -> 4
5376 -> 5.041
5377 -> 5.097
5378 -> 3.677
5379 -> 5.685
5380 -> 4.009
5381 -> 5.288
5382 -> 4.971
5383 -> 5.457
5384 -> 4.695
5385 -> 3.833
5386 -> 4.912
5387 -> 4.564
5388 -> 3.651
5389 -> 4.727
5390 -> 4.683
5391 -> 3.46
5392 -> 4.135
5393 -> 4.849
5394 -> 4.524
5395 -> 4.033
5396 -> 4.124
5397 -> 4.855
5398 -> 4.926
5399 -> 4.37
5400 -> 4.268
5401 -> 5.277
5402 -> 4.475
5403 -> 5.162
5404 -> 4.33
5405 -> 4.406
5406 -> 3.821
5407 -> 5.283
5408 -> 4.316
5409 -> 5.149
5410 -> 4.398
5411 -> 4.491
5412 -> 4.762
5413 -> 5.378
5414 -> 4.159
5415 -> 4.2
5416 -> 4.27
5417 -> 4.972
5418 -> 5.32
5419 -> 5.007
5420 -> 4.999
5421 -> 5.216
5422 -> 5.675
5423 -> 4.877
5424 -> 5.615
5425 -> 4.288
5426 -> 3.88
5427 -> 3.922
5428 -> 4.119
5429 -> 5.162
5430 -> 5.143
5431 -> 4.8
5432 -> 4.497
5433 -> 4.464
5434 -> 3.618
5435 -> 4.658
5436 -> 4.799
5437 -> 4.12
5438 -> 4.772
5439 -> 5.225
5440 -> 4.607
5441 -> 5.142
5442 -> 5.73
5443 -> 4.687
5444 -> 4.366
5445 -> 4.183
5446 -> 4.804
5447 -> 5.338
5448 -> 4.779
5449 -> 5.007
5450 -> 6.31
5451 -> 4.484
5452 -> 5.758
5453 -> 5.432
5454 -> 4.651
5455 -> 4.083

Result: 2.1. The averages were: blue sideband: 4.75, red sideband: 5.02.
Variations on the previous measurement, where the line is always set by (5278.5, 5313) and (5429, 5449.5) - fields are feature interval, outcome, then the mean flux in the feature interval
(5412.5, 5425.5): -0.42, 4.92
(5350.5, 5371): -0.55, 4.95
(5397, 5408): 0.36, 4.63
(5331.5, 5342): 1.19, 4.3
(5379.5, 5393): 0.83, 4.5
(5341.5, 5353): 0.22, 4.74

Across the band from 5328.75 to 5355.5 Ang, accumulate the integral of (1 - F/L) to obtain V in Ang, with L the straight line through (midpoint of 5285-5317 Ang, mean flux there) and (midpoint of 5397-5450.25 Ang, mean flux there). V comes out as 0.9 Ang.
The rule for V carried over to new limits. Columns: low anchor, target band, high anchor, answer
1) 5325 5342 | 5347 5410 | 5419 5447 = -2.49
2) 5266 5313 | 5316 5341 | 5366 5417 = 0.64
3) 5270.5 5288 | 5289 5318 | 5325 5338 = -1.26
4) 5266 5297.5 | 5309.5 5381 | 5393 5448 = -1.50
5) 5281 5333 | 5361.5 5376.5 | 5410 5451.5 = 0.03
